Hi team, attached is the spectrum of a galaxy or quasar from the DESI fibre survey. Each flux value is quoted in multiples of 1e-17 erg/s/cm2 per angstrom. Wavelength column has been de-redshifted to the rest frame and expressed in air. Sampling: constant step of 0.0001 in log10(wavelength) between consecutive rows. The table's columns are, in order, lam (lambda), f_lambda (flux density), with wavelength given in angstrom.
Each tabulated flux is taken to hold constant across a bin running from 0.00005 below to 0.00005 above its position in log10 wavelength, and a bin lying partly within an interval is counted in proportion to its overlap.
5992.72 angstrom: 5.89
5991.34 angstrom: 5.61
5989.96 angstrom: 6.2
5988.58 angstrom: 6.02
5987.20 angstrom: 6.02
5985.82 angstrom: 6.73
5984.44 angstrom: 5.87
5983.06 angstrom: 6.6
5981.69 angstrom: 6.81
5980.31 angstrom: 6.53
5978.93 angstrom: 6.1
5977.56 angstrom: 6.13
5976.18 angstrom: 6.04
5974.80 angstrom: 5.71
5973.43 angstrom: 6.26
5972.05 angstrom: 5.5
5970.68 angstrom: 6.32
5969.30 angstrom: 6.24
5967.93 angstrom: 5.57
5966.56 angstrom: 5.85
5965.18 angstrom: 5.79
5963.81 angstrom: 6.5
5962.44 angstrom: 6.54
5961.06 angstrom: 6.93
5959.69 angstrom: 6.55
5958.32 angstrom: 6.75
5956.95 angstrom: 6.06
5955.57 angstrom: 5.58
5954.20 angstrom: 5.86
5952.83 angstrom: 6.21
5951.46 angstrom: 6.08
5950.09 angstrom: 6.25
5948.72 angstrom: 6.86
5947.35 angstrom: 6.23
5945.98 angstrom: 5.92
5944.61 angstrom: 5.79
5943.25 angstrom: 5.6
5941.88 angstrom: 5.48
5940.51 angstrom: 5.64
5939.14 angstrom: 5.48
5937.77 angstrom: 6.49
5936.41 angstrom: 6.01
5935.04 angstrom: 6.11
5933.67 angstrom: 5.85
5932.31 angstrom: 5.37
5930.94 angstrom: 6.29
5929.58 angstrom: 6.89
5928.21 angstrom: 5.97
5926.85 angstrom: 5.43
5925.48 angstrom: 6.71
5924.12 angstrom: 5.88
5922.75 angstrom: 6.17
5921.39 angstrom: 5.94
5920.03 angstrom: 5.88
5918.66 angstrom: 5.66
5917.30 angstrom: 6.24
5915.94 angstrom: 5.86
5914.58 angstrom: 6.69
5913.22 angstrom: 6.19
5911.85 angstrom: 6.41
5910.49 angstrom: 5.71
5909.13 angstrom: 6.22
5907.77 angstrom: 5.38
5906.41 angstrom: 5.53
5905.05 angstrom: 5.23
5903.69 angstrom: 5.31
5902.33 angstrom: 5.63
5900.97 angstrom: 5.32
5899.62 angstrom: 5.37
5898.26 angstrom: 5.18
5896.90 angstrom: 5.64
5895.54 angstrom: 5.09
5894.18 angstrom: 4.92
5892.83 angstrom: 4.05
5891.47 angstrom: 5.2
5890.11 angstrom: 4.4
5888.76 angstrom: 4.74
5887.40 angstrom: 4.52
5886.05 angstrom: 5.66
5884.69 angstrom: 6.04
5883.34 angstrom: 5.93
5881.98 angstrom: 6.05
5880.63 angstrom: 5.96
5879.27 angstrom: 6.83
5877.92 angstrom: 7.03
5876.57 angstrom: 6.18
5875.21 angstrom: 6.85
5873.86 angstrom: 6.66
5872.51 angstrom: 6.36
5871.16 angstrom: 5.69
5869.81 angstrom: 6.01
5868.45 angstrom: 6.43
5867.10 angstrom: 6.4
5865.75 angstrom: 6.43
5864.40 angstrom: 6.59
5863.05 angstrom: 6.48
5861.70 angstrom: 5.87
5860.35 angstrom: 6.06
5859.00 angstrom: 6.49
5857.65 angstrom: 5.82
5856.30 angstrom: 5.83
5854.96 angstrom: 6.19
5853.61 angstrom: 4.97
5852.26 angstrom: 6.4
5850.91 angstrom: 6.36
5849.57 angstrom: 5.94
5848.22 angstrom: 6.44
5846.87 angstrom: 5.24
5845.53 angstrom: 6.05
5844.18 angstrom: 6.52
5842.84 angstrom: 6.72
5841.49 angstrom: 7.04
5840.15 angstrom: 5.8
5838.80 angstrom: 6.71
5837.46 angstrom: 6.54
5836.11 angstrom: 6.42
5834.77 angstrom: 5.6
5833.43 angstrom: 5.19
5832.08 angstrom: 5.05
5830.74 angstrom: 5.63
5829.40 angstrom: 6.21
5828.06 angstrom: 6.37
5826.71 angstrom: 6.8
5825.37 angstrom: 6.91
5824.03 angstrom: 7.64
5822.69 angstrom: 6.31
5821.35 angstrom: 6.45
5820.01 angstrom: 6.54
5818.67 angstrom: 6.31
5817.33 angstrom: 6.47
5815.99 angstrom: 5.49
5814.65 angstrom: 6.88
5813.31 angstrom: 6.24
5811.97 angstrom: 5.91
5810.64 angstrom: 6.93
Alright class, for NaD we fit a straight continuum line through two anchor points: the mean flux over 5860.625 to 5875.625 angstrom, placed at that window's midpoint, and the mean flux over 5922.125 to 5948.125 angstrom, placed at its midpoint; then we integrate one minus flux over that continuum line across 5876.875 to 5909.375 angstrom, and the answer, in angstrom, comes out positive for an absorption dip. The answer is 3.8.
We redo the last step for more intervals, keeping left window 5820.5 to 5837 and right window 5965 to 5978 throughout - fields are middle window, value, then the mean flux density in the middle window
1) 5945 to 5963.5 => -1.0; 6.29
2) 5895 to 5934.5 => 1.4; 5.83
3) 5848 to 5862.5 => 0.3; 6.03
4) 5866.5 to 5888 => -0.1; 6.17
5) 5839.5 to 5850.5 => -0.1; 6.23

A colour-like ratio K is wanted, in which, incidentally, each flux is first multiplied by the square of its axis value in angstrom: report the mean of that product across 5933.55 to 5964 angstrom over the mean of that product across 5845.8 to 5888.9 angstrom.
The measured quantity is 1.03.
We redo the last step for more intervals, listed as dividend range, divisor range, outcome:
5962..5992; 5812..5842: 1.03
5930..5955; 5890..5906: 1.18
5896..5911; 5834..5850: 0.90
